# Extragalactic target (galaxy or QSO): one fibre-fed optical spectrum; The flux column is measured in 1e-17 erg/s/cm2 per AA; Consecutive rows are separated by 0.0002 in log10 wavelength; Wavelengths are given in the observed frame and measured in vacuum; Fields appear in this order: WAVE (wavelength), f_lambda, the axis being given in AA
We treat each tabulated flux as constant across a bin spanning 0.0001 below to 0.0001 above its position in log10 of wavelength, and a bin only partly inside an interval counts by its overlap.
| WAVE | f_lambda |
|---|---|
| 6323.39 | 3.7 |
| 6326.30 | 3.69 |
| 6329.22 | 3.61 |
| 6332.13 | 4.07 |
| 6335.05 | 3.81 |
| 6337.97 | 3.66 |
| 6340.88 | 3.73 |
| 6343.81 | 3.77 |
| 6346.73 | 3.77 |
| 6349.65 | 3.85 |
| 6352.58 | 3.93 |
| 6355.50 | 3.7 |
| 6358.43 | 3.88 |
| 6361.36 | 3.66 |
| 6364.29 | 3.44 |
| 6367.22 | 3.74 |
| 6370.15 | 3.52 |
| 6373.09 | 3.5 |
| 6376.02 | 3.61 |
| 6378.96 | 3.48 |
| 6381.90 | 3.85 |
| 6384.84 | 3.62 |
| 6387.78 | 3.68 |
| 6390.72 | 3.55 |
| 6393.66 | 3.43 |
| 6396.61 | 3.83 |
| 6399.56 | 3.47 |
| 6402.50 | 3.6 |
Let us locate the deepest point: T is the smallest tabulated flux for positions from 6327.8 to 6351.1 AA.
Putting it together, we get 3.61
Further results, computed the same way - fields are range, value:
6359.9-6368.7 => 3.44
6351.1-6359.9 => 3.7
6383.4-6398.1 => 3.43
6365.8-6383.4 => 3.48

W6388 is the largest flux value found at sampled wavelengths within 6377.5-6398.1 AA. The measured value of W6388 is 3.85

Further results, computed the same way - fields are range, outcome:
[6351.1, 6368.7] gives 3.93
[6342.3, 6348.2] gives 3.77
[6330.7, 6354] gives 4.07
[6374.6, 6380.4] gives 3.61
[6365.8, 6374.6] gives 3.74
